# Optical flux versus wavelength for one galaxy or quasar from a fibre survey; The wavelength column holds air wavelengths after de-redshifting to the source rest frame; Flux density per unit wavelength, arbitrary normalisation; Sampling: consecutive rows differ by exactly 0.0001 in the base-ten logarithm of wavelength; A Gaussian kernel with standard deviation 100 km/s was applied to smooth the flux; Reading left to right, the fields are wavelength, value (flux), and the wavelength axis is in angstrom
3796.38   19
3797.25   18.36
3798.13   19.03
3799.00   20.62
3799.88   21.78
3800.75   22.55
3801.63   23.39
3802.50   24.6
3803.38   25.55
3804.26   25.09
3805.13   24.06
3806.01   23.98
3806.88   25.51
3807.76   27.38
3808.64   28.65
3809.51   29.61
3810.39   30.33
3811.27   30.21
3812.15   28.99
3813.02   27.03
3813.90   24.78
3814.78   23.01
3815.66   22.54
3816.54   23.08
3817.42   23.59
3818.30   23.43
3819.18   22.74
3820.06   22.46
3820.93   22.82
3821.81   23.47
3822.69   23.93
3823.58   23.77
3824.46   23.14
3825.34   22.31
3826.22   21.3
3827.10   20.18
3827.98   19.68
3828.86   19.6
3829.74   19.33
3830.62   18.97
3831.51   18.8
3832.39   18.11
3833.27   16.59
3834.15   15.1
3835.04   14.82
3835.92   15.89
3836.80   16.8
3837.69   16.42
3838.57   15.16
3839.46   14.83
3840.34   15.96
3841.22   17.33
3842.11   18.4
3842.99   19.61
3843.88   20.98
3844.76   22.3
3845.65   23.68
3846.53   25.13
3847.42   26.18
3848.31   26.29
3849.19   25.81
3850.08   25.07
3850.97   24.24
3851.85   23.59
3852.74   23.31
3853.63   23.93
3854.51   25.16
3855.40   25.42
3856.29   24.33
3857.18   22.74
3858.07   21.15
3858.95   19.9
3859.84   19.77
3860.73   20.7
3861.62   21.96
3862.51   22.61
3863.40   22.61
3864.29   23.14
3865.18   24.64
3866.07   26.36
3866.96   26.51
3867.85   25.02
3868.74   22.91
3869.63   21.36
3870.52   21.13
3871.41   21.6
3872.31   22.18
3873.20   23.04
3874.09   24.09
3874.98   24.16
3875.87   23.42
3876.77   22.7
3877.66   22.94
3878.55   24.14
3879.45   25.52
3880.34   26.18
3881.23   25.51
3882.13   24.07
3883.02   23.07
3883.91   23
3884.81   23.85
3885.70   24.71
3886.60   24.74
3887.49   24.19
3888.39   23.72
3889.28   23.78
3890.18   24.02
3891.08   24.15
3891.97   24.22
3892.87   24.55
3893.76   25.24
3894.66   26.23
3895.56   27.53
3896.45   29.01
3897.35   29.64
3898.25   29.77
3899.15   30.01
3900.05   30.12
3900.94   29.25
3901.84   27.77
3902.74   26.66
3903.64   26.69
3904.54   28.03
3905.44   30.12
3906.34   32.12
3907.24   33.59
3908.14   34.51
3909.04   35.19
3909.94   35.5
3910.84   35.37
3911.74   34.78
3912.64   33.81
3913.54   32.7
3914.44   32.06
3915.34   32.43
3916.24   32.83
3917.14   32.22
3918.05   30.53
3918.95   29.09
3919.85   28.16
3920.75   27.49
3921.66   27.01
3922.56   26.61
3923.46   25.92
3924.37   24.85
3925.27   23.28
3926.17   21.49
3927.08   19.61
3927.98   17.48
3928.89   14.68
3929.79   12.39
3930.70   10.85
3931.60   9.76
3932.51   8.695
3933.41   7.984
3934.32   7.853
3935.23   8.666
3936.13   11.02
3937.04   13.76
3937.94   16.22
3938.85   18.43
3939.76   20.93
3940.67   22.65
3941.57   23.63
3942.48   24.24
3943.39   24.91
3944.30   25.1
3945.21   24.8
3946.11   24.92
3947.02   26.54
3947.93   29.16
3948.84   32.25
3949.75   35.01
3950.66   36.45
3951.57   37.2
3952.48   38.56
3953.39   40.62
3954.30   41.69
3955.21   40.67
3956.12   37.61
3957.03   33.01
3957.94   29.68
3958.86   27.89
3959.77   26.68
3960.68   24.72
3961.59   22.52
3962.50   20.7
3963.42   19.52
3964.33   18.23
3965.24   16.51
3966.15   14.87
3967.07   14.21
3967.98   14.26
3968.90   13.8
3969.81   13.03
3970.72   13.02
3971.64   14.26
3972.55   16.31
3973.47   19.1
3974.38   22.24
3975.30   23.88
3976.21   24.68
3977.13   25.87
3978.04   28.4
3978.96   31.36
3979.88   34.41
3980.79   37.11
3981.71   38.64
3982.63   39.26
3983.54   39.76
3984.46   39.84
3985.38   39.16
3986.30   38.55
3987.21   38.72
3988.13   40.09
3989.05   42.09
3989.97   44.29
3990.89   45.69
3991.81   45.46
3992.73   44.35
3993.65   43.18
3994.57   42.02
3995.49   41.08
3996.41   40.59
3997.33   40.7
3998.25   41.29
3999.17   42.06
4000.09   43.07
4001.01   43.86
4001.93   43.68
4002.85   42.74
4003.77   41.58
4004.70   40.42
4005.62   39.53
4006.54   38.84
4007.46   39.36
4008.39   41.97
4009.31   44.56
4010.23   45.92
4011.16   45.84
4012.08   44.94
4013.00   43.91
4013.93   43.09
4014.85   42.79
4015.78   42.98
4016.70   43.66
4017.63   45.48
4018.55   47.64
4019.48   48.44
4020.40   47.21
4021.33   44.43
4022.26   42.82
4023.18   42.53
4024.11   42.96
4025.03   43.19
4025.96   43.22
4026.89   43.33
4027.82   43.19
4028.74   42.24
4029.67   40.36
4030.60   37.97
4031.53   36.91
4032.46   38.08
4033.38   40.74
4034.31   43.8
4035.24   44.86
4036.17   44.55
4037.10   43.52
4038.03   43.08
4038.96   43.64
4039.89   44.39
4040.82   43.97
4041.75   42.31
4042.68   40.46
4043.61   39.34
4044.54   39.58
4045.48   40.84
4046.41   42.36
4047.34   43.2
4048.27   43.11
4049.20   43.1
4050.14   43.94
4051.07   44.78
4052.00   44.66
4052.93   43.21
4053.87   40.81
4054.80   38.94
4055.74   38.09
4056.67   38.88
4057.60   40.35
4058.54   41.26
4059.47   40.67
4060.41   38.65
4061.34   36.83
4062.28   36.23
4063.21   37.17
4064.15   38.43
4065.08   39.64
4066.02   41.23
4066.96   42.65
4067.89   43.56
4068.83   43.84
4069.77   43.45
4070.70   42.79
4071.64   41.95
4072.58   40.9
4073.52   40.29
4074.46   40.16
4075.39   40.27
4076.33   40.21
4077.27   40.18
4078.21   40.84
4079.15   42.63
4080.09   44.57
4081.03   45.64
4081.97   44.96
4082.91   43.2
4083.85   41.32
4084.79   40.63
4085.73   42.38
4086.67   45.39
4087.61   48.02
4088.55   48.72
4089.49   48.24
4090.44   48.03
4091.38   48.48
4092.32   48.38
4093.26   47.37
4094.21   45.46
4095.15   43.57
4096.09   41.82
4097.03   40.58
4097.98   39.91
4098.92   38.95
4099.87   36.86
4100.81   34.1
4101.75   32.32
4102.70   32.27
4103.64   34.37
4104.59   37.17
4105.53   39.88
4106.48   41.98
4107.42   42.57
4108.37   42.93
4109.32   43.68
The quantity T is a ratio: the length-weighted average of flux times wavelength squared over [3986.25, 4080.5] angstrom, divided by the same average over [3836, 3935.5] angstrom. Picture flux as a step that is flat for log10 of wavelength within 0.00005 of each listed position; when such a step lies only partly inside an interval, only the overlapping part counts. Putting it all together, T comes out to 1.88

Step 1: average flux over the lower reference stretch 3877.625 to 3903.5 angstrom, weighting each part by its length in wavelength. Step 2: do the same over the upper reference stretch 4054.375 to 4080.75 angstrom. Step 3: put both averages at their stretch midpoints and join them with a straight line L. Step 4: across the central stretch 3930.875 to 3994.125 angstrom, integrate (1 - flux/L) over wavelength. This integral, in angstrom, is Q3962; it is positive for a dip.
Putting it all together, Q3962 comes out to 10.0 angstrom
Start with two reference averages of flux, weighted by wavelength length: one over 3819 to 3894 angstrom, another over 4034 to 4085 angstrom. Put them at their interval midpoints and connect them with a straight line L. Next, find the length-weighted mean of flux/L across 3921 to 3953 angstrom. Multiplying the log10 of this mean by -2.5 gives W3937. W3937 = 0.36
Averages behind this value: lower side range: 22.2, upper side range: 41.7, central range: 21.6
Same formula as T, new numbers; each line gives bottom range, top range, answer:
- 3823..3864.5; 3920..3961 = 1.21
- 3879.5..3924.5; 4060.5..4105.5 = 1.61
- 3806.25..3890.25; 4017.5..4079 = 2.04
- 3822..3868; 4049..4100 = 2.23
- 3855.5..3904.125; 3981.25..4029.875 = 1.85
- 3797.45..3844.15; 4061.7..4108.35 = 2.19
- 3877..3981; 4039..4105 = 1.78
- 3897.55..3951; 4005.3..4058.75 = 1.79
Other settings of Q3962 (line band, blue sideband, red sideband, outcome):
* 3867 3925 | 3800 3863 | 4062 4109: 0.4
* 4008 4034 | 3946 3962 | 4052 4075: -4.0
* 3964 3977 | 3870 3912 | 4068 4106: 6.2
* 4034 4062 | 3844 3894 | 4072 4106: -2.5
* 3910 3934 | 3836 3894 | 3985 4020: 4.9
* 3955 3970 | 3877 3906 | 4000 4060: 5.1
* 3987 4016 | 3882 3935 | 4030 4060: -4.7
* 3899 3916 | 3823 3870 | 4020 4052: -2.1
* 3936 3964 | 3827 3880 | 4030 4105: 2.8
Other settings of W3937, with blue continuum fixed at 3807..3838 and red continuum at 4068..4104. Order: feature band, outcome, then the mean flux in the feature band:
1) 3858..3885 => 0.12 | 23.2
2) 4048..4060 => -0.05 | 41.6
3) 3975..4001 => -0.11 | 38.6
